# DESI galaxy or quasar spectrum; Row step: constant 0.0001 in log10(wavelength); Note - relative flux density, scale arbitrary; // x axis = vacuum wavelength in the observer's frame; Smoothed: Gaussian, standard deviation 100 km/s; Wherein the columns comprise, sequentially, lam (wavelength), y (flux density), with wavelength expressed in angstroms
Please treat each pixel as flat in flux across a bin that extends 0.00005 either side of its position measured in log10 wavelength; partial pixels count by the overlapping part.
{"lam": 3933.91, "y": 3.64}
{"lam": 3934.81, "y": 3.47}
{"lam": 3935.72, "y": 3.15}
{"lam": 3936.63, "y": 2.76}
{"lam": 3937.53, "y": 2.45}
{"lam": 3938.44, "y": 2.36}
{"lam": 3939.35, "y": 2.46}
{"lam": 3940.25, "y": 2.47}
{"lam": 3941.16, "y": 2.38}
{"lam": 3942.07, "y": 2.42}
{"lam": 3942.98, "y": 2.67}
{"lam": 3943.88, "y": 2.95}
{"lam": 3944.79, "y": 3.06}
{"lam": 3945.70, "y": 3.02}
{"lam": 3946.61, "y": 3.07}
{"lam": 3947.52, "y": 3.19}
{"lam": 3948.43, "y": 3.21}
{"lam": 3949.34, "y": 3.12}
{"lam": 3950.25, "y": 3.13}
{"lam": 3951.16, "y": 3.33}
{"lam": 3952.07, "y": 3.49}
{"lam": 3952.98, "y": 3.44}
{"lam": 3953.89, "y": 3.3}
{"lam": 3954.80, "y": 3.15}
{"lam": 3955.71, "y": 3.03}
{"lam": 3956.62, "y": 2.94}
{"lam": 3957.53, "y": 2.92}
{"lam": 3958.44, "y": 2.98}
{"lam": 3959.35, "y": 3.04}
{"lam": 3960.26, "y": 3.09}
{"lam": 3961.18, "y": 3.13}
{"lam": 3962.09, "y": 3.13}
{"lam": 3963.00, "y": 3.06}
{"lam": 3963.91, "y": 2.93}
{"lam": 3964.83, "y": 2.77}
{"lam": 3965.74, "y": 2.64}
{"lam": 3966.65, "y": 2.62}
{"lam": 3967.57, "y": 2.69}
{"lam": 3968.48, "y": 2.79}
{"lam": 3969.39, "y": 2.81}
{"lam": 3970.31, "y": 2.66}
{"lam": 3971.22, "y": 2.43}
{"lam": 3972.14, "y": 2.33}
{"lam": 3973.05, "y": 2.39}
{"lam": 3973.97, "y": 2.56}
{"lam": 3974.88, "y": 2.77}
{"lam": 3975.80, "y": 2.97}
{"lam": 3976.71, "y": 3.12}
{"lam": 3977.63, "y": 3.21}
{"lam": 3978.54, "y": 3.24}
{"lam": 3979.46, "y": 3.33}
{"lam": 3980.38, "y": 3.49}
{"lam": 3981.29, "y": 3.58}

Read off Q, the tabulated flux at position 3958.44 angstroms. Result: 2.98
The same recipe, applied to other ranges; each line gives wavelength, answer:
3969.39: 2.81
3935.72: 3.15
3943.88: 2.95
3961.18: 3.13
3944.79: 3.06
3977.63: 3.21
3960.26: 3.09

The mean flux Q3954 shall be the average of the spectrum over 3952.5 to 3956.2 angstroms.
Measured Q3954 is 3.23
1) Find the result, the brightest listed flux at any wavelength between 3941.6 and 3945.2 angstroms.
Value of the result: 3.06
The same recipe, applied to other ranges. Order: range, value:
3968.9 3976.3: 2.97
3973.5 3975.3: 2.77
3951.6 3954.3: 3.49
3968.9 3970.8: 2.81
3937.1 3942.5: 2.47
